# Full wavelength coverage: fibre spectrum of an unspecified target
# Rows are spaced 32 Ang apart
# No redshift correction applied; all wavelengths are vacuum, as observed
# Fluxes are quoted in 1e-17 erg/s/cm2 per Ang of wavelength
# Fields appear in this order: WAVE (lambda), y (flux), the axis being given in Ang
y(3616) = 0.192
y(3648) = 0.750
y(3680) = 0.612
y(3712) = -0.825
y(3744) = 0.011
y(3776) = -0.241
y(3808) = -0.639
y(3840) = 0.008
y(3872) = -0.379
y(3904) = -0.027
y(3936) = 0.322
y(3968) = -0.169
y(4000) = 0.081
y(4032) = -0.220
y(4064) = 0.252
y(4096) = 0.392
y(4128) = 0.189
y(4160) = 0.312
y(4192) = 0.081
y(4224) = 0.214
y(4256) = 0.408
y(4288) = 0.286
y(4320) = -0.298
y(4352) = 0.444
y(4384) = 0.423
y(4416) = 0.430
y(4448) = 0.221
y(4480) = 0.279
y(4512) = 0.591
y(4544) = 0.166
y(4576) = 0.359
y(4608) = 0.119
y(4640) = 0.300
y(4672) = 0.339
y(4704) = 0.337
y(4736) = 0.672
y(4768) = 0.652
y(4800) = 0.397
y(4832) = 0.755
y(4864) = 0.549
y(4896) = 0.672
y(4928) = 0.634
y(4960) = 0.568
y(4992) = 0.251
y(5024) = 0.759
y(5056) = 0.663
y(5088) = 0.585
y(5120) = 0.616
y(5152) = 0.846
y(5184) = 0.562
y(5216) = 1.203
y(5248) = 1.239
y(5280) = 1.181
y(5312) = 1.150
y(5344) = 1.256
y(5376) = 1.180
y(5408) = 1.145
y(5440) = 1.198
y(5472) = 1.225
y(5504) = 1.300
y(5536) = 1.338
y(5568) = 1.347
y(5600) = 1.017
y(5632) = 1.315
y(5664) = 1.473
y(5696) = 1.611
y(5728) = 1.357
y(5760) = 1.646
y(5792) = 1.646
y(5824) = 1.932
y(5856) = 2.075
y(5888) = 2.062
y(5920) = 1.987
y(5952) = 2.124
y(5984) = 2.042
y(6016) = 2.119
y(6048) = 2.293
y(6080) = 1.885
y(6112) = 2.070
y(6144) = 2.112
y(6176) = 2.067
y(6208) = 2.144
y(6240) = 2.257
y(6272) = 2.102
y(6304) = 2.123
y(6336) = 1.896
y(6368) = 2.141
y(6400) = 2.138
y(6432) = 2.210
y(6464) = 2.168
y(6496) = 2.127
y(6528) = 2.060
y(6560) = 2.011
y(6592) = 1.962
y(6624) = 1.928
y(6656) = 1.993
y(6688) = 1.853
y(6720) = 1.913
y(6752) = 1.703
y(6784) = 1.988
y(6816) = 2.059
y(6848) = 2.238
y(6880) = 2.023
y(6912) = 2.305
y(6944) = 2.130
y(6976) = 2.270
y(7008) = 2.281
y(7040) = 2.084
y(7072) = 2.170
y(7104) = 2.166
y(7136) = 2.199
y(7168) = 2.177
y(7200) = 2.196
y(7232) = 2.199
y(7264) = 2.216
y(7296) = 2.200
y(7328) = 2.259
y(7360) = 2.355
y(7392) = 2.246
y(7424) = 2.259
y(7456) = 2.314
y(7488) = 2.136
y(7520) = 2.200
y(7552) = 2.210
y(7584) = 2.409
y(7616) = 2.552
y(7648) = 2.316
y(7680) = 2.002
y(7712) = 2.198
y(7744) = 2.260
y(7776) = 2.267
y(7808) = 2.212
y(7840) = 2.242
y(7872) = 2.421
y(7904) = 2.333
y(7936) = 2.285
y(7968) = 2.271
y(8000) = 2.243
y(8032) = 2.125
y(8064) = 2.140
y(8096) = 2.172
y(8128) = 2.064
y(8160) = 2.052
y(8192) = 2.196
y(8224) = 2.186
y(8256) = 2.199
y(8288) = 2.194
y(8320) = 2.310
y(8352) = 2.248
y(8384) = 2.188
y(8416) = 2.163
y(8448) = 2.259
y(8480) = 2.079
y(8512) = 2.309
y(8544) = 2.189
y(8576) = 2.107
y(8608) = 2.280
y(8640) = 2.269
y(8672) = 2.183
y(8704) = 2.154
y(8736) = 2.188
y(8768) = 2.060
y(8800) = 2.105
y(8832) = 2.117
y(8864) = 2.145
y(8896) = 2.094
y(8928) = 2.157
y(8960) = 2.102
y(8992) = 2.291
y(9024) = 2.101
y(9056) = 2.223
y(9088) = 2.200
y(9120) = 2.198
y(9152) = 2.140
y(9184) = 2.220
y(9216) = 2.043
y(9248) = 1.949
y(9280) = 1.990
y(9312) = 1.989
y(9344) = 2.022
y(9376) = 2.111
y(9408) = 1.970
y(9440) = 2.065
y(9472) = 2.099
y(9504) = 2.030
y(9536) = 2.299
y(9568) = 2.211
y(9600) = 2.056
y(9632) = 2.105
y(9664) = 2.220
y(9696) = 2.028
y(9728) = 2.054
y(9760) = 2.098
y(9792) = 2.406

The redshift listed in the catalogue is 0.304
